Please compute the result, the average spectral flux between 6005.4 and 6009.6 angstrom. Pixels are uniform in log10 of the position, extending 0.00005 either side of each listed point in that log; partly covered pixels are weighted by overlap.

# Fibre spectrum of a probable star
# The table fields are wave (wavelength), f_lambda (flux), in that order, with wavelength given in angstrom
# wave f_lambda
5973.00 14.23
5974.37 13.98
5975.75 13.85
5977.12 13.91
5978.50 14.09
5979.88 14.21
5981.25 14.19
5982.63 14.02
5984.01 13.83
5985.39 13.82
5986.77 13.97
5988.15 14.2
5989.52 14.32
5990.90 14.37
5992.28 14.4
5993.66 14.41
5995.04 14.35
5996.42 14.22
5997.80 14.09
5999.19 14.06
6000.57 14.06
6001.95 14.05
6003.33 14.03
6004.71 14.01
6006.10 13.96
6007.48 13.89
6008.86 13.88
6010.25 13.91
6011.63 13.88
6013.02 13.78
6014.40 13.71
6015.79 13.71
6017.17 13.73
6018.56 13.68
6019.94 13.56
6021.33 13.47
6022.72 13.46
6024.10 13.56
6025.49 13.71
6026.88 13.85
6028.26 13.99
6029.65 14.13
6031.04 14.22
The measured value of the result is 13.9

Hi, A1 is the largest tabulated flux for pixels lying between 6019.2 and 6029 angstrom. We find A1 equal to 13.99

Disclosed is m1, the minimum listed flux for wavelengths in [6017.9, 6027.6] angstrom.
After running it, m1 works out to 13.46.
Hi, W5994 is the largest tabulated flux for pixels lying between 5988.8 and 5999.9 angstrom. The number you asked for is 14.41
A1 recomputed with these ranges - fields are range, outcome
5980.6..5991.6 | 14.37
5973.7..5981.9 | 14.21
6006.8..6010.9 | 13.91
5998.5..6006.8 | 14.06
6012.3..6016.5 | 13.78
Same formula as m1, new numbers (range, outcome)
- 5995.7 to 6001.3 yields 14.06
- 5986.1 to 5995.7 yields 13.97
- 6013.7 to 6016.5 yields 13.71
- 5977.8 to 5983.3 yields 14.02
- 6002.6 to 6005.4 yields 14.01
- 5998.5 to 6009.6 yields 13.88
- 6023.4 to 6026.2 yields 13.56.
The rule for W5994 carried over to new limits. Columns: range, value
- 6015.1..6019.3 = 13.73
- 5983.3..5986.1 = 13.83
